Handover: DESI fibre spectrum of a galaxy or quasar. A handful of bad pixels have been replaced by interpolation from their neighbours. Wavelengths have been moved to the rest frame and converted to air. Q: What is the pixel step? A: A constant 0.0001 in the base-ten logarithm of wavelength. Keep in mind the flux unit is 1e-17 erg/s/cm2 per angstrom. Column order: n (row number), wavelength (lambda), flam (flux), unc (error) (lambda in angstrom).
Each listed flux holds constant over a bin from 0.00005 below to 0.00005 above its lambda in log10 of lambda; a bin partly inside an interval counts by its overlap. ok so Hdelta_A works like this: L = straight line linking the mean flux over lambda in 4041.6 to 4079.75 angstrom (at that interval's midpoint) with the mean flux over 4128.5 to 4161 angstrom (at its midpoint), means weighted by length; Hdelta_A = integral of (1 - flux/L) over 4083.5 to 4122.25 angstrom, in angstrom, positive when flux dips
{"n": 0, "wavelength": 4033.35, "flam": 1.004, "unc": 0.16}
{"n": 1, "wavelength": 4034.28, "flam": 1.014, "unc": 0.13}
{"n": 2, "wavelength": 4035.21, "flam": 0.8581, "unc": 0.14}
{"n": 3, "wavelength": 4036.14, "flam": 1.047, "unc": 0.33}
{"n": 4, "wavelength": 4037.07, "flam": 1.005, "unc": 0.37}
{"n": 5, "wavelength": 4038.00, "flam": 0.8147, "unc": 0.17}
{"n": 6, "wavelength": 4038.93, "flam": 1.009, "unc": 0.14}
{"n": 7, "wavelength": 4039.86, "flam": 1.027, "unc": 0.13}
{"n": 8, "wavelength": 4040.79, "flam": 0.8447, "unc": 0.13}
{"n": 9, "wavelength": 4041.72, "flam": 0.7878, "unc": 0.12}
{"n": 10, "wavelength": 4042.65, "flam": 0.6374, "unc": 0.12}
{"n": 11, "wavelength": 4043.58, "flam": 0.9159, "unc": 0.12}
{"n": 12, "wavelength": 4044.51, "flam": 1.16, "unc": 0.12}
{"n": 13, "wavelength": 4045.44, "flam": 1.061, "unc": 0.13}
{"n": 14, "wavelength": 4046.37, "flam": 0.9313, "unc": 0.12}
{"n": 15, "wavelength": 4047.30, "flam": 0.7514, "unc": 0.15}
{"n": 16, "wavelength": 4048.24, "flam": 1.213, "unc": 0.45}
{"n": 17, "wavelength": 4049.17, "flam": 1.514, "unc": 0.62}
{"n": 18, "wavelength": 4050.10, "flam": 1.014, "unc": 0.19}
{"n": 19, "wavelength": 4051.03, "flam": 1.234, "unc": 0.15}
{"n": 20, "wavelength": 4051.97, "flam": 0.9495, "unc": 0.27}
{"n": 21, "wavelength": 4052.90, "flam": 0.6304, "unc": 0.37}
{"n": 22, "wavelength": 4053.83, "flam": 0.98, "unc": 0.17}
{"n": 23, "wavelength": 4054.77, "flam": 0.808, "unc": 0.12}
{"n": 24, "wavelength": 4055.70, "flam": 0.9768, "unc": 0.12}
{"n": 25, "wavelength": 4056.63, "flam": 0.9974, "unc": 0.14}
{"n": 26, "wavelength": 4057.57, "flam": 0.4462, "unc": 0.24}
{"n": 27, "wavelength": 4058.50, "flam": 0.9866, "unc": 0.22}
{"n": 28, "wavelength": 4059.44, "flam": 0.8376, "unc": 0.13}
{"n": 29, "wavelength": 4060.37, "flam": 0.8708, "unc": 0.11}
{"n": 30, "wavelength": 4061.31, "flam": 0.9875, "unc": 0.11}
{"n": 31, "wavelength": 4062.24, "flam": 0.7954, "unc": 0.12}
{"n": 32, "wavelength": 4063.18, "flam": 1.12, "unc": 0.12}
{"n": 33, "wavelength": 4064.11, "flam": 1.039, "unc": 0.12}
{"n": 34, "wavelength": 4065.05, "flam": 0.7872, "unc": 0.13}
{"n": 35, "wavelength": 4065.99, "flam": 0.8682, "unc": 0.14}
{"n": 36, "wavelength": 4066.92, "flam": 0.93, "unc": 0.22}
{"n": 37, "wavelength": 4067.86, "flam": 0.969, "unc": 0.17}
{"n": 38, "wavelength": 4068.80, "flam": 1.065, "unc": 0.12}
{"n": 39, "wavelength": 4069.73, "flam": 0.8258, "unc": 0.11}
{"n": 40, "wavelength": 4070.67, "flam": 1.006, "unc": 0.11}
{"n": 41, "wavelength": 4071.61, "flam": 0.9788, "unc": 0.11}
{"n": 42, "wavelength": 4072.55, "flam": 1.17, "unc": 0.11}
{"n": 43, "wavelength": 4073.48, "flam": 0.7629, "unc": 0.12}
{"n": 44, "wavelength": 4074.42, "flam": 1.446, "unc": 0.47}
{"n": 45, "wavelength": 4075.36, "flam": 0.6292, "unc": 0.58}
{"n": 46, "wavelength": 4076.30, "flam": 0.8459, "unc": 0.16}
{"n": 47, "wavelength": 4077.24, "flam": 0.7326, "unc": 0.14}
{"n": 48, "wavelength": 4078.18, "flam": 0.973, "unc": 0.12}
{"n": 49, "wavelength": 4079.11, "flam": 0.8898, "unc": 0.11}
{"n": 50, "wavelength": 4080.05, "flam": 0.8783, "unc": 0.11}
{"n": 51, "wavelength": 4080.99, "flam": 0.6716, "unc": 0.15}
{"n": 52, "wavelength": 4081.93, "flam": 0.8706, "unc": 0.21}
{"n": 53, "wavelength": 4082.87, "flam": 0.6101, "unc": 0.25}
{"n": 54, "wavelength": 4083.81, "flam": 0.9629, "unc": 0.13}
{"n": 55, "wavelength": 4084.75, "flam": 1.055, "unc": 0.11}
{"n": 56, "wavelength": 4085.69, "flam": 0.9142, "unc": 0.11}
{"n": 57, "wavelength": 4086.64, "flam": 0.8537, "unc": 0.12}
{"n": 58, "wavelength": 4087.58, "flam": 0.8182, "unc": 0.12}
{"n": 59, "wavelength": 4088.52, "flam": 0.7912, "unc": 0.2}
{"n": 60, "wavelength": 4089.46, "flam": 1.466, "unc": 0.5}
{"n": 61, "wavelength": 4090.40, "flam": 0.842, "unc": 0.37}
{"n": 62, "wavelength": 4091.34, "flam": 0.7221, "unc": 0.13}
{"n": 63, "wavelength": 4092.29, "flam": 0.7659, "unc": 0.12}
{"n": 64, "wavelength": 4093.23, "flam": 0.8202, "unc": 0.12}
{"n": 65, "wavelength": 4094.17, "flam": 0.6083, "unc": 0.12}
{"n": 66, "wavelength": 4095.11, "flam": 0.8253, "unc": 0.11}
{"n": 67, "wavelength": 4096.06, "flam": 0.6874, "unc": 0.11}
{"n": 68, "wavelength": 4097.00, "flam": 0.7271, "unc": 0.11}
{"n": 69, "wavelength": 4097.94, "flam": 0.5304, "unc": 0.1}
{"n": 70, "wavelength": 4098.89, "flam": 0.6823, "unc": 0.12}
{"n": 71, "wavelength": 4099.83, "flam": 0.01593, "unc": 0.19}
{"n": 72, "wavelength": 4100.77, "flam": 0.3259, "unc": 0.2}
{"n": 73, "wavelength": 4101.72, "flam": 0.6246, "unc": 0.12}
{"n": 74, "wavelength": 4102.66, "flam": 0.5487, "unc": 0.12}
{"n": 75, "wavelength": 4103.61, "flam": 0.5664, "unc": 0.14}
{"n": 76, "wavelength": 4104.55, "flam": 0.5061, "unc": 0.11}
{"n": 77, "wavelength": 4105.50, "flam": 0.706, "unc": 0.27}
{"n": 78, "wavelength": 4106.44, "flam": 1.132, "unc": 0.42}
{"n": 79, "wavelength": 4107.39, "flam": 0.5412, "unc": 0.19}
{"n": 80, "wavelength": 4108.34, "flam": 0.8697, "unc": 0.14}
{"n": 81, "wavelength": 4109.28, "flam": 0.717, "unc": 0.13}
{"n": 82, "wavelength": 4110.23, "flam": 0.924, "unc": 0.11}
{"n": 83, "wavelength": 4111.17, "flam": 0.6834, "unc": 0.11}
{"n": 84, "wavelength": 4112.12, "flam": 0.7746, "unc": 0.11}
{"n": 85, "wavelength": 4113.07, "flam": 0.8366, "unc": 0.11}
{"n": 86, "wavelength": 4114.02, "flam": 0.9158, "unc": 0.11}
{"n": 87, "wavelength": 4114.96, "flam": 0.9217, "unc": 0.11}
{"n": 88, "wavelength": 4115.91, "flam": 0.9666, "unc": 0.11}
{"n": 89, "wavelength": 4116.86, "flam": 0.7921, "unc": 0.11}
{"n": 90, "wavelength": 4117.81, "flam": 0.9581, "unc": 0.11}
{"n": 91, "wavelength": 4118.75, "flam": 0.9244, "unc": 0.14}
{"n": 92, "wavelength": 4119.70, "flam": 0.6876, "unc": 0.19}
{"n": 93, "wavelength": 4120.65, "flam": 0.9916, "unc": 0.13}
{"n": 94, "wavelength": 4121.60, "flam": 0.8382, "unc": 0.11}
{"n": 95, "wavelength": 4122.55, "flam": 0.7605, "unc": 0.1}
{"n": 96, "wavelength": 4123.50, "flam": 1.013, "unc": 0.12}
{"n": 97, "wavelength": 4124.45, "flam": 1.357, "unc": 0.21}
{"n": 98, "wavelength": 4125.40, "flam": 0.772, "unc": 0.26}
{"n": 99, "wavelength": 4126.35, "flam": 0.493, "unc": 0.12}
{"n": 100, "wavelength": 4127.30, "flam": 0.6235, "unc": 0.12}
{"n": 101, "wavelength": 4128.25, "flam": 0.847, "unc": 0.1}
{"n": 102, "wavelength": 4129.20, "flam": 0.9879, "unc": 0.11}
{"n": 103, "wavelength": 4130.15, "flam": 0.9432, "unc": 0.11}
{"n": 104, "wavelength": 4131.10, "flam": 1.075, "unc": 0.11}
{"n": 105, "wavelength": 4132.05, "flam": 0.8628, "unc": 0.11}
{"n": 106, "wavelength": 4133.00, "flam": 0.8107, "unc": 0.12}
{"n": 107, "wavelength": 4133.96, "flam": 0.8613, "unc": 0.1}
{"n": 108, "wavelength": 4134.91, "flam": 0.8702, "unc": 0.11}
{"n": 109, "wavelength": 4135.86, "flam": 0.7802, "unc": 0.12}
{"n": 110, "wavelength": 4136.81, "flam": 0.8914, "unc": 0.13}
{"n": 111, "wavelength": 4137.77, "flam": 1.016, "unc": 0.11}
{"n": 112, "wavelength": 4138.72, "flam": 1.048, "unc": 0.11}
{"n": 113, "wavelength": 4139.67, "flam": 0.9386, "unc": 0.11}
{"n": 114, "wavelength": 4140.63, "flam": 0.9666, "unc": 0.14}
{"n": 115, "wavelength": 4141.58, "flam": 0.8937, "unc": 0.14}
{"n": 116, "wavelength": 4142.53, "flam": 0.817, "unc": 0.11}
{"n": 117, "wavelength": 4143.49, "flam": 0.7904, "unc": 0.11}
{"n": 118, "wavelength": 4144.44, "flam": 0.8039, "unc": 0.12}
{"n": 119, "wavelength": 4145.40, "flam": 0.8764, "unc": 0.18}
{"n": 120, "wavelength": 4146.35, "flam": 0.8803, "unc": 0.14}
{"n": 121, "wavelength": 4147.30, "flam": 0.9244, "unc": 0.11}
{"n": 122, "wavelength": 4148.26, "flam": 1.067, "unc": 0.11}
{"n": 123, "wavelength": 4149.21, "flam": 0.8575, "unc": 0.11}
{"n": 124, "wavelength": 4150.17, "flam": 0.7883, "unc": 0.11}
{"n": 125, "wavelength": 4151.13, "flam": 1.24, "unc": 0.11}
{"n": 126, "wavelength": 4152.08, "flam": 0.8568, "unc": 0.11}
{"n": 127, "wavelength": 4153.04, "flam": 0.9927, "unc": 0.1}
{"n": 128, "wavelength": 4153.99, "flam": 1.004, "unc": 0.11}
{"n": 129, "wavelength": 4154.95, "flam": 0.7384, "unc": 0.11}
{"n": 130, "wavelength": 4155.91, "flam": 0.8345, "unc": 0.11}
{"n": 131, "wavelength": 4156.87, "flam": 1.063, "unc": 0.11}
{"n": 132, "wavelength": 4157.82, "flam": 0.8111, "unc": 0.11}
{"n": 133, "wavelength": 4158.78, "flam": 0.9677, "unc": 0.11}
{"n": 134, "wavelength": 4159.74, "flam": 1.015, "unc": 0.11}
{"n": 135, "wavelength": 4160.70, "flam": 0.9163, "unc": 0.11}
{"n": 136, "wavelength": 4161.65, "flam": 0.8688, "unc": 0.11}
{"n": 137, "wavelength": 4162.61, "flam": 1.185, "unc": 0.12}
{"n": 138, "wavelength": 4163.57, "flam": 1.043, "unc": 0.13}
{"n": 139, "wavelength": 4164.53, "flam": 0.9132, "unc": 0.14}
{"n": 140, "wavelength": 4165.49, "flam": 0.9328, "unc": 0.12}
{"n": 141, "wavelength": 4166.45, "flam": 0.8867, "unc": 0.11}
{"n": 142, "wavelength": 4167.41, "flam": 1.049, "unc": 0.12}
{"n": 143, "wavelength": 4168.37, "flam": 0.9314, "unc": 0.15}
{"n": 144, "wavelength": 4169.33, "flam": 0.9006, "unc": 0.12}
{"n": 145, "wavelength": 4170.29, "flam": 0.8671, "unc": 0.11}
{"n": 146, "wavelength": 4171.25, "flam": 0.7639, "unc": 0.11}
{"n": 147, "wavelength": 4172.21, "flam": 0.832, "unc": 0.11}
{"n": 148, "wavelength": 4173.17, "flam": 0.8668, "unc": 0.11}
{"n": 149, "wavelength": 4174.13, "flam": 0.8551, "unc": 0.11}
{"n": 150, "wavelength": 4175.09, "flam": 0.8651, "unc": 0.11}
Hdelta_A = 6.4 angstrom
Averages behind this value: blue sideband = 0.941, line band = 0.776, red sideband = 0.917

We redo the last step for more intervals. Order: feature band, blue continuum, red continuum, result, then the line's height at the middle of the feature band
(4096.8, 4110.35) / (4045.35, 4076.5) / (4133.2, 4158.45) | 4.5 angstrom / 0.93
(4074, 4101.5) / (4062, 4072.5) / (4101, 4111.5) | 1.3 angstrom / 0.822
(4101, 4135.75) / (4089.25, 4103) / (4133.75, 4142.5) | -1.0 angstrom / 0.798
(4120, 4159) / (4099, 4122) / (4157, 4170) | -2.0 angstrom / 0.859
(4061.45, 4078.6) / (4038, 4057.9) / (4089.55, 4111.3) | -2.2 angstrom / 0.836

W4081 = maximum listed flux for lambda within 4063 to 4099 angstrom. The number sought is 1.466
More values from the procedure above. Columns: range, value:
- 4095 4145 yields 1.357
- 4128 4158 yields 1.24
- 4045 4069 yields 1.514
